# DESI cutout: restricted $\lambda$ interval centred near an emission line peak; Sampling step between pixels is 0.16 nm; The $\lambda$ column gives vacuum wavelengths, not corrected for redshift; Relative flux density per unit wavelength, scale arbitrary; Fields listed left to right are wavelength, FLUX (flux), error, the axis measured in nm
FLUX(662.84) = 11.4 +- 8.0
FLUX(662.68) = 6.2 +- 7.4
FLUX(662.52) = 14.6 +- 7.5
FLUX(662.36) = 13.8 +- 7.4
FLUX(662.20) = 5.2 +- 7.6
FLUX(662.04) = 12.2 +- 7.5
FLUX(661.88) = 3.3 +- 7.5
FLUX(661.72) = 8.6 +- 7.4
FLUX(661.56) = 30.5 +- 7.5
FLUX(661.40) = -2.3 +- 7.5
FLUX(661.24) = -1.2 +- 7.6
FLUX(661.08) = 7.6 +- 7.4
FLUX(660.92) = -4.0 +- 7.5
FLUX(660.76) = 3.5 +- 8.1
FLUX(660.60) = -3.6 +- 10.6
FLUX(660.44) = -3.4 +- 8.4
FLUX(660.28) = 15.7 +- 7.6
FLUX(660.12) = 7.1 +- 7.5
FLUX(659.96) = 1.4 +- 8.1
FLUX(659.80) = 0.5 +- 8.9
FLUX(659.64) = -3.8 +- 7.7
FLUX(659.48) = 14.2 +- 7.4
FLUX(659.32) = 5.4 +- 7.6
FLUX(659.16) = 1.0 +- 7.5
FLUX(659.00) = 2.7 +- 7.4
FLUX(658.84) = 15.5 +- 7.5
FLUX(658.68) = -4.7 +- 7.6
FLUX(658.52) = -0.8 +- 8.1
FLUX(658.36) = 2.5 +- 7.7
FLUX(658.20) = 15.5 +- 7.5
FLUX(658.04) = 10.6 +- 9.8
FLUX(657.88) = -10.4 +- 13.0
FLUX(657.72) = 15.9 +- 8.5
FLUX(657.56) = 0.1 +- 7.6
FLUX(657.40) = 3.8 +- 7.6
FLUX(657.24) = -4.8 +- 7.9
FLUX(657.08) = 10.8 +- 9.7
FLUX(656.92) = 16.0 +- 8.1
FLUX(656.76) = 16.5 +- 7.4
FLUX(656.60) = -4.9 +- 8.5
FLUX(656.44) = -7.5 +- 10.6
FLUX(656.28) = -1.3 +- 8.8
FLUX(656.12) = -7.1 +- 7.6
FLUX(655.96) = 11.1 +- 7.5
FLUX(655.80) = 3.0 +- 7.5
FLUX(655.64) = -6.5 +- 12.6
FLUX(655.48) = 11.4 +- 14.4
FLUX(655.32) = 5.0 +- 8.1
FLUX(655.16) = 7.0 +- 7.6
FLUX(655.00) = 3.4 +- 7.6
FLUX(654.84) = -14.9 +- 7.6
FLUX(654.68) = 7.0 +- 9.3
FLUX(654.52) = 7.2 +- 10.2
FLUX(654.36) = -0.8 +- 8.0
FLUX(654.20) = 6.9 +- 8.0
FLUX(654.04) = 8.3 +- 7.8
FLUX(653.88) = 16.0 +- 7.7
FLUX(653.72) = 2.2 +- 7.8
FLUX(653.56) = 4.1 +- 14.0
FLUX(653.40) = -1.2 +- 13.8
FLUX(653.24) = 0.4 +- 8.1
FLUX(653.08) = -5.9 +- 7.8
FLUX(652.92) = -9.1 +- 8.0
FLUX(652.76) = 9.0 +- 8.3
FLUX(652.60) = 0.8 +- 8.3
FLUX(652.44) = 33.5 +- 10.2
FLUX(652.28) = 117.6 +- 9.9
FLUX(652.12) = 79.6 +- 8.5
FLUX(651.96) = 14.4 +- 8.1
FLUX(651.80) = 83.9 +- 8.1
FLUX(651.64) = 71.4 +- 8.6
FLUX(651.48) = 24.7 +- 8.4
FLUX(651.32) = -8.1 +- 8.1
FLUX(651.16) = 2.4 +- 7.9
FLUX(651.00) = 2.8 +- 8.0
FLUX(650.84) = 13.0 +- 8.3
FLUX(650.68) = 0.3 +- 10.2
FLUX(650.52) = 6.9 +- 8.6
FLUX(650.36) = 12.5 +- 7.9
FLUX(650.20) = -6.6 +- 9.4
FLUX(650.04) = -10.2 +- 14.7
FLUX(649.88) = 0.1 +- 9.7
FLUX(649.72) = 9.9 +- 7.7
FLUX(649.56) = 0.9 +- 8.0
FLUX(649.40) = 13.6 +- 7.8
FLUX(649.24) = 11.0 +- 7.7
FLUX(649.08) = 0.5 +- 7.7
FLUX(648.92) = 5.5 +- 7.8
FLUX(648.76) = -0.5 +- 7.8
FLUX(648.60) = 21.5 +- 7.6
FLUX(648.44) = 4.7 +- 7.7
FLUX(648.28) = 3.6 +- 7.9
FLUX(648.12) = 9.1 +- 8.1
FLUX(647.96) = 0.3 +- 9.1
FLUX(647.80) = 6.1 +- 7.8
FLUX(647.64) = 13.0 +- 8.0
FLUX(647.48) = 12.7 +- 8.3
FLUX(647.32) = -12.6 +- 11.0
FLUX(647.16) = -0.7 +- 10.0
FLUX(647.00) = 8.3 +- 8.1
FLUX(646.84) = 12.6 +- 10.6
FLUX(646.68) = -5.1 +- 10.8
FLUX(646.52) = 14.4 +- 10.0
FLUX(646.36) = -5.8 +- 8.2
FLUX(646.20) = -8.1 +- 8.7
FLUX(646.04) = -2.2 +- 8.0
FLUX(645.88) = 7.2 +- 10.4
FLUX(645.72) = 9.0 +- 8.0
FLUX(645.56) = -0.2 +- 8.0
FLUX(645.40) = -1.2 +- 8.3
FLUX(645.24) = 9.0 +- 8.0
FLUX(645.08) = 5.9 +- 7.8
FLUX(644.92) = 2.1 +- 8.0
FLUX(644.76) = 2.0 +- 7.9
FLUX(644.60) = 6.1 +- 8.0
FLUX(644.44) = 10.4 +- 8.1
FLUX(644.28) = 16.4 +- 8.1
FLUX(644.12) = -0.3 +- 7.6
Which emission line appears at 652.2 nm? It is [O II] 3727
